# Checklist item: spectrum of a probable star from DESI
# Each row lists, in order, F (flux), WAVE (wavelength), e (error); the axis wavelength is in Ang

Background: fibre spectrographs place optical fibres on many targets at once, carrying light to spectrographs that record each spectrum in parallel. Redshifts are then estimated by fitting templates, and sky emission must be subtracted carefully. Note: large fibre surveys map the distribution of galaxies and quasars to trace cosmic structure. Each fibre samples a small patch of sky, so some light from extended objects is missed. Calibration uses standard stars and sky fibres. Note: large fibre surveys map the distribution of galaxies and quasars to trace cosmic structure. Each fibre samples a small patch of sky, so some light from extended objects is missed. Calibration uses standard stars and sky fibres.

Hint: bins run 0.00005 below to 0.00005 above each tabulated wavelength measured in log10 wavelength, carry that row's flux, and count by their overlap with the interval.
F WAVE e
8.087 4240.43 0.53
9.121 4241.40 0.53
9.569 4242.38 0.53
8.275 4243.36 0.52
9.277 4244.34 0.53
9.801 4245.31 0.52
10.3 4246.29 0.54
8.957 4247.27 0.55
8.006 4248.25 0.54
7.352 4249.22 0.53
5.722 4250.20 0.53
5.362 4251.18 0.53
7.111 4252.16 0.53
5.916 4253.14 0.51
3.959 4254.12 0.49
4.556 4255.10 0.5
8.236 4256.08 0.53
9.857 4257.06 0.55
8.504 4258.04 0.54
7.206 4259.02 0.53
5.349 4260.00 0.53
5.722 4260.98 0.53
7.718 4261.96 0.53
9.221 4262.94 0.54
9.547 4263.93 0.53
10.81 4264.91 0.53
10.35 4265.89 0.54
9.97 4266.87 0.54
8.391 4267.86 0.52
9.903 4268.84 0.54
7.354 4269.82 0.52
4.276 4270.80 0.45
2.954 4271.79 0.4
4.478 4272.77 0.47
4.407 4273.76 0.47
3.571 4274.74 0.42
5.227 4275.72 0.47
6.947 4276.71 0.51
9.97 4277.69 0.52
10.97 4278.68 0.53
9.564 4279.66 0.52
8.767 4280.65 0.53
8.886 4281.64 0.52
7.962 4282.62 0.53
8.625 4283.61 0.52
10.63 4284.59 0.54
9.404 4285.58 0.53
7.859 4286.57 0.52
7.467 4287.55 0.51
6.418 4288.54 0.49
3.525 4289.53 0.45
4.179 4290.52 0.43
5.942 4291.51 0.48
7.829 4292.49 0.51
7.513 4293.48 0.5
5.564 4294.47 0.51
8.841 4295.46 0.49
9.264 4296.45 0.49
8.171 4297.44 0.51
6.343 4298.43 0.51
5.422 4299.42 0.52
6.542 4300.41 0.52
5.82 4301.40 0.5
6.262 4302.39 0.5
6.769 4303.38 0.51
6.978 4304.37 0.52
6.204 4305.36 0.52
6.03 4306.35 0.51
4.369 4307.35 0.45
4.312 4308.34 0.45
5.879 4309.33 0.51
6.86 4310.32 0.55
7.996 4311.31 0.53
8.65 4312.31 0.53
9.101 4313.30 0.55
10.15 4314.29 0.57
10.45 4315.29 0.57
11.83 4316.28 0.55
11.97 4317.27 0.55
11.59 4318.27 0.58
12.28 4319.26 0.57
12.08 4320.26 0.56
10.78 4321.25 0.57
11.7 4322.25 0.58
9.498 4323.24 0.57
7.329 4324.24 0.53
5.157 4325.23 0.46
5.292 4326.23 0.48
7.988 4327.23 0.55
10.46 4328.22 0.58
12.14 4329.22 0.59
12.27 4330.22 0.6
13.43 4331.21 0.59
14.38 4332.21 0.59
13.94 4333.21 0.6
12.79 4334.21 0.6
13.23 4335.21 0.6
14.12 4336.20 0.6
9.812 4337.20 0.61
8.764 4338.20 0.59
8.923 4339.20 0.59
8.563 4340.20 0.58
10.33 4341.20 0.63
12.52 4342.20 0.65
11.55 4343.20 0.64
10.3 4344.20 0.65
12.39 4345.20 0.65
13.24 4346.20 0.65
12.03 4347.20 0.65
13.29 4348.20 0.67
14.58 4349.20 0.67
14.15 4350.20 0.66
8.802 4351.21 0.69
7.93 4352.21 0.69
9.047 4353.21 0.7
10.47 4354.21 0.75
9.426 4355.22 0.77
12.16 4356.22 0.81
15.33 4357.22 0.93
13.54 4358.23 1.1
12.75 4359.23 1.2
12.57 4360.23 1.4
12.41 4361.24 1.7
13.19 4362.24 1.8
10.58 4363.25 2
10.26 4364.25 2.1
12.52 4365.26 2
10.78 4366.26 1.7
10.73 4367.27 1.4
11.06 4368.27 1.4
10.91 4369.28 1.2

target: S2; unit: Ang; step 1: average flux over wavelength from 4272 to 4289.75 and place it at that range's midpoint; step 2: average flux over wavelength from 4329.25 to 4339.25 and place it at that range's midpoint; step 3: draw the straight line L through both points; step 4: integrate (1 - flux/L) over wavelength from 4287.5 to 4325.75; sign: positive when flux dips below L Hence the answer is 8.2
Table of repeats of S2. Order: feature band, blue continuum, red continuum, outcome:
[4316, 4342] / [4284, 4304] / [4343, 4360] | -2.4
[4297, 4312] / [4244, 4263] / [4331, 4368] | 5.3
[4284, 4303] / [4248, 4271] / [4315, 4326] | 4.3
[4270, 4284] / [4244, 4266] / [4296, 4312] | 0.5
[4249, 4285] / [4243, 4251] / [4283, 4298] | 2.1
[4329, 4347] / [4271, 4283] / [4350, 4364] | -2.5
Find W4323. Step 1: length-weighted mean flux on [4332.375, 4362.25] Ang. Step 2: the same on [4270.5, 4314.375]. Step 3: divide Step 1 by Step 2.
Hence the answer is 1.69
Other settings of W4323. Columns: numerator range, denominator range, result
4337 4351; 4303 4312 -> 1.85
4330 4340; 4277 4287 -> 1.31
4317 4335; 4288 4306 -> 1.66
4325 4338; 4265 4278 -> 1.64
